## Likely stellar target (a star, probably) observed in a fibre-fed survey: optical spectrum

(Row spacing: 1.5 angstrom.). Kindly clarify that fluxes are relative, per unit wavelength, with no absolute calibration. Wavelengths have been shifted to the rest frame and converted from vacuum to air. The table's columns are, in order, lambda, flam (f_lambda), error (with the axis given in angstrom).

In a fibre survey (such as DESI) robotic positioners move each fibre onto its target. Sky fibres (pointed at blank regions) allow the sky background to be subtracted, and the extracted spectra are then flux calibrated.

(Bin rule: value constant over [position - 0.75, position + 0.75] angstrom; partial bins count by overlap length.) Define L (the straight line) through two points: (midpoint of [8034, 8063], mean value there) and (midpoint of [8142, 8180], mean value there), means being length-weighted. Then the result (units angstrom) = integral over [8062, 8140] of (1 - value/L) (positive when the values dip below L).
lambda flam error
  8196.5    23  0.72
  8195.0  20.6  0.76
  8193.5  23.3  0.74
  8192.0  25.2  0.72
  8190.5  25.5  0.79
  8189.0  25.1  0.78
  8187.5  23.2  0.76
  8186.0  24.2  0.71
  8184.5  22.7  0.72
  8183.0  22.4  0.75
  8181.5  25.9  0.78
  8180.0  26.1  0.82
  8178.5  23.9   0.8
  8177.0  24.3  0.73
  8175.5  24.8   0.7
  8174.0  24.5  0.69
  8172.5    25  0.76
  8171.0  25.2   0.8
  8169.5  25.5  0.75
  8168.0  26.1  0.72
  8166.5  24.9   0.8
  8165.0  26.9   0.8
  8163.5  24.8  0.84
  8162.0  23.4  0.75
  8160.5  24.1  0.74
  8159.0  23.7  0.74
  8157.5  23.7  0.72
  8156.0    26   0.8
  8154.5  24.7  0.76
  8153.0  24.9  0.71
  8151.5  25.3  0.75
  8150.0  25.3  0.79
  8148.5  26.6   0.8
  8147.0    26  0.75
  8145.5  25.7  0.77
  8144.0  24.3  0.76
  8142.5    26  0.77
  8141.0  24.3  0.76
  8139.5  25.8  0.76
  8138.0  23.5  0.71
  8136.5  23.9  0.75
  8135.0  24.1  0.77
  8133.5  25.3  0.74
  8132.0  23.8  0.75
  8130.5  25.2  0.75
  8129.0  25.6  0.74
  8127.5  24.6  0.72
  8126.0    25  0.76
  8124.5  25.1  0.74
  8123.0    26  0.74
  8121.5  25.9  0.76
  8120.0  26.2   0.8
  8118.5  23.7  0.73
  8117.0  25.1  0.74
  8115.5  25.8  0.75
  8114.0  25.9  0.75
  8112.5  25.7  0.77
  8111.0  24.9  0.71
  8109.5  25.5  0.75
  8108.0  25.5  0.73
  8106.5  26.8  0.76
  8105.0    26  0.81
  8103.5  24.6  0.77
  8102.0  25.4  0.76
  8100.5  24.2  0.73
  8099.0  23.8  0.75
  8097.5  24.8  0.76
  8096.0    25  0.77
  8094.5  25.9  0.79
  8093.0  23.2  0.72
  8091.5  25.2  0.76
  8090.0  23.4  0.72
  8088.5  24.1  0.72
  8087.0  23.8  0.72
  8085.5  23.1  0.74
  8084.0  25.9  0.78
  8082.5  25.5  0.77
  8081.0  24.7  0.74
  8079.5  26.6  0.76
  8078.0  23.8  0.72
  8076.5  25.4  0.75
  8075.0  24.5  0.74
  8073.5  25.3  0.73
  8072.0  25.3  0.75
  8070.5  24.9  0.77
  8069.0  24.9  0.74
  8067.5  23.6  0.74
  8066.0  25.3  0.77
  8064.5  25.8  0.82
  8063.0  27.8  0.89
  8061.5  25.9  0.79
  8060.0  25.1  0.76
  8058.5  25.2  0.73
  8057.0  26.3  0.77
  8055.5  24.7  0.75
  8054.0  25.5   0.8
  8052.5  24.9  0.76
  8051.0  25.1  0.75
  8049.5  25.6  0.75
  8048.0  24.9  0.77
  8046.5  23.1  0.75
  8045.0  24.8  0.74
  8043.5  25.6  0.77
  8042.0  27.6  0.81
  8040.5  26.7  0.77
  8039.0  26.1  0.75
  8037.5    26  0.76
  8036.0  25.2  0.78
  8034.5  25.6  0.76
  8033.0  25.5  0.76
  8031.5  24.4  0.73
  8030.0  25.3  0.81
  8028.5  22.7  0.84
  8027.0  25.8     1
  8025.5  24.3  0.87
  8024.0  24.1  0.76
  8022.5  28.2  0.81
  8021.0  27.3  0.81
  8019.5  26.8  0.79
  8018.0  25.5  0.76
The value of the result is 0.9 angstrom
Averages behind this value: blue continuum 25.5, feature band 25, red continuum 25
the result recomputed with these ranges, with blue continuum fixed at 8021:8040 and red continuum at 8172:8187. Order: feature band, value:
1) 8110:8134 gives -0.48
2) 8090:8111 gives -0.10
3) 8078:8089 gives 0.11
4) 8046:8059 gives 0.08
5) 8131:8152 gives -0.33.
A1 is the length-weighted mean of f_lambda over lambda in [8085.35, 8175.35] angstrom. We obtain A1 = 25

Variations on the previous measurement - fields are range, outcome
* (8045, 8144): 25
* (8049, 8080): 25.3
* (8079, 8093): 24.6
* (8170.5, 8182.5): 24.9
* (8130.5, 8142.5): 24.5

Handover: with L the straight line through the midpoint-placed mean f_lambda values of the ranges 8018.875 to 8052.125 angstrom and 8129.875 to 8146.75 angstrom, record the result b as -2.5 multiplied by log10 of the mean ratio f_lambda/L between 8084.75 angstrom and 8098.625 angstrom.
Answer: 0.04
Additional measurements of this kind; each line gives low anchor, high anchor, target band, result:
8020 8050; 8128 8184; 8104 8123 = -0.02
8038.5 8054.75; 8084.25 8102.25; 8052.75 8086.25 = -0.01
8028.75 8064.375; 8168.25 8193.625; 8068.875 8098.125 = 0.02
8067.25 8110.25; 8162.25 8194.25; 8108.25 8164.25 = -0.01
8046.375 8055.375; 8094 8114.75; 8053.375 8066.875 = -0.03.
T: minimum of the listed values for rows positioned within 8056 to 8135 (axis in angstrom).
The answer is 23.1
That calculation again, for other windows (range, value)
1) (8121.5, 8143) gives 23.5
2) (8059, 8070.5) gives 23.6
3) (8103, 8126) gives 23.7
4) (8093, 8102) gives 23.2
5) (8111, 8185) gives 22.4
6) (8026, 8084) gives 22.7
